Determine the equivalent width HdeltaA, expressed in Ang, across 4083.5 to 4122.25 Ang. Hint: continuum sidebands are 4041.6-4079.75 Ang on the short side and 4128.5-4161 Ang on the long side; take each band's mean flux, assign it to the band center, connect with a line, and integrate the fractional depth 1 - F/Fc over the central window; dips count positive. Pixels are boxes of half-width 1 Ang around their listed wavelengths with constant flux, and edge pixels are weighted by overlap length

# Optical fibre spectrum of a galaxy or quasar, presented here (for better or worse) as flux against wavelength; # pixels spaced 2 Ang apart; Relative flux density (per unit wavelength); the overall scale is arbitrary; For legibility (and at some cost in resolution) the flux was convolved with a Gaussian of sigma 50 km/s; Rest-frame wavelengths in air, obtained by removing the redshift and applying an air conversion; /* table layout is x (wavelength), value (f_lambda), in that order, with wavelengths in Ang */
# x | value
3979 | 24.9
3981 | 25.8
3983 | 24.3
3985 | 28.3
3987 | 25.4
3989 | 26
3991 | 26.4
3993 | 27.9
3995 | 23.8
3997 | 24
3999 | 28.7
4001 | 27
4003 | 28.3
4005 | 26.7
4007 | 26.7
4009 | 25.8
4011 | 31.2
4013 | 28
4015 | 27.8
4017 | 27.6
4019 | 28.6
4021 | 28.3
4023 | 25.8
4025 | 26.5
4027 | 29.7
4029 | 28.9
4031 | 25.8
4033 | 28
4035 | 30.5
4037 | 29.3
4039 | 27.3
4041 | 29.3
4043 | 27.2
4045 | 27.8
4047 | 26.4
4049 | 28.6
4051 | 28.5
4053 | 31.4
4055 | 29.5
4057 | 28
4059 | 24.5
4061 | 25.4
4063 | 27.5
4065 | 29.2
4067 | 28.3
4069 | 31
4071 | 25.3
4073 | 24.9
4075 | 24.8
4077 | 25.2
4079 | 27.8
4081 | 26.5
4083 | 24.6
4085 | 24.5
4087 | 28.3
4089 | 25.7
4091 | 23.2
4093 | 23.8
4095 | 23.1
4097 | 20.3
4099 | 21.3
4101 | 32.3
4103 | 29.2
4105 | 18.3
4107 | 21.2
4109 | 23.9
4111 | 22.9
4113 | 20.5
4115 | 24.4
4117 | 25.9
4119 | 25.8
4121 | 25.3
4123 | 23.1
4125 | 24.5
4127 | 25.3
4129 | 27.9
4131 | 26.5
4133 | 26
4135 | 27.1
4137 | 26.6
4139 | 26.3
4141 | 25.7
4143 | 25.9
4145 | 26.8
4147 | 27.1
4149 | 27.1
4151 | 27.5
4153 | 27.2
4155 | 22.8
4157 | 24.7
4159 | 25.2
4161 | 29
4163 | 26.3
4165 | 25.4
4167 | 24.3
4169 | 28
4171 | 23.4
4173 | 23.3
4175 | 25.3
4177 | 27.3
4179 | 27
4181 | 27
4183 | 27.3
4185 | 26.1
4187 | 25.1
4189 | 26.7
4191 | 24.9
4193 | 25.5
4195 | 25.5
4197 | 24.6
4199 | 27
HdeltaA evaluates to 3.88 Ang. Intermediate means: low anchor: 27.5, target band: 24.2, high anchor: 26.3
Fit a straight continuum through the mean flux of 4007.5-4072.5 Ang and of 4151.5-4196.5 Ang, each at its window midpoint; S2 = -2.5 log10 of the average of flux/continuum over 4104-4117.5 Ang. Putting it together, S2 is 0.20 mag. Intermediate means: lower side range 28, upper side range 25.8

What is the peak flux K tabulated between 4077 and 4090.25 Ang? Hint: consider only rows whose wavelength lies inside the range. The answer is 28.3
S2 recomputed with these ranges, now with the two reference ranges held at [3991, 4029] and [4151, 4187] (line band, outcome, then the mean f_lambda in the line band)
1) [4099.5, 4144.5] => 0.048 mag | 25.2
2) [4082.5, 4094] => 0.067 mag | 25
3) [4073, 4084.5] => 0.045 mag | 25.6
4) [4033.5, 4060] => -0.051 mag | 28.3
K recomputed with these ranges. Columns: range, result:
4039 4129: 32.3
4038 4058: 31.4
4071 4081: 27.8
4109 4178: 29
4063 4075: 31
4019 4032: 29.7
